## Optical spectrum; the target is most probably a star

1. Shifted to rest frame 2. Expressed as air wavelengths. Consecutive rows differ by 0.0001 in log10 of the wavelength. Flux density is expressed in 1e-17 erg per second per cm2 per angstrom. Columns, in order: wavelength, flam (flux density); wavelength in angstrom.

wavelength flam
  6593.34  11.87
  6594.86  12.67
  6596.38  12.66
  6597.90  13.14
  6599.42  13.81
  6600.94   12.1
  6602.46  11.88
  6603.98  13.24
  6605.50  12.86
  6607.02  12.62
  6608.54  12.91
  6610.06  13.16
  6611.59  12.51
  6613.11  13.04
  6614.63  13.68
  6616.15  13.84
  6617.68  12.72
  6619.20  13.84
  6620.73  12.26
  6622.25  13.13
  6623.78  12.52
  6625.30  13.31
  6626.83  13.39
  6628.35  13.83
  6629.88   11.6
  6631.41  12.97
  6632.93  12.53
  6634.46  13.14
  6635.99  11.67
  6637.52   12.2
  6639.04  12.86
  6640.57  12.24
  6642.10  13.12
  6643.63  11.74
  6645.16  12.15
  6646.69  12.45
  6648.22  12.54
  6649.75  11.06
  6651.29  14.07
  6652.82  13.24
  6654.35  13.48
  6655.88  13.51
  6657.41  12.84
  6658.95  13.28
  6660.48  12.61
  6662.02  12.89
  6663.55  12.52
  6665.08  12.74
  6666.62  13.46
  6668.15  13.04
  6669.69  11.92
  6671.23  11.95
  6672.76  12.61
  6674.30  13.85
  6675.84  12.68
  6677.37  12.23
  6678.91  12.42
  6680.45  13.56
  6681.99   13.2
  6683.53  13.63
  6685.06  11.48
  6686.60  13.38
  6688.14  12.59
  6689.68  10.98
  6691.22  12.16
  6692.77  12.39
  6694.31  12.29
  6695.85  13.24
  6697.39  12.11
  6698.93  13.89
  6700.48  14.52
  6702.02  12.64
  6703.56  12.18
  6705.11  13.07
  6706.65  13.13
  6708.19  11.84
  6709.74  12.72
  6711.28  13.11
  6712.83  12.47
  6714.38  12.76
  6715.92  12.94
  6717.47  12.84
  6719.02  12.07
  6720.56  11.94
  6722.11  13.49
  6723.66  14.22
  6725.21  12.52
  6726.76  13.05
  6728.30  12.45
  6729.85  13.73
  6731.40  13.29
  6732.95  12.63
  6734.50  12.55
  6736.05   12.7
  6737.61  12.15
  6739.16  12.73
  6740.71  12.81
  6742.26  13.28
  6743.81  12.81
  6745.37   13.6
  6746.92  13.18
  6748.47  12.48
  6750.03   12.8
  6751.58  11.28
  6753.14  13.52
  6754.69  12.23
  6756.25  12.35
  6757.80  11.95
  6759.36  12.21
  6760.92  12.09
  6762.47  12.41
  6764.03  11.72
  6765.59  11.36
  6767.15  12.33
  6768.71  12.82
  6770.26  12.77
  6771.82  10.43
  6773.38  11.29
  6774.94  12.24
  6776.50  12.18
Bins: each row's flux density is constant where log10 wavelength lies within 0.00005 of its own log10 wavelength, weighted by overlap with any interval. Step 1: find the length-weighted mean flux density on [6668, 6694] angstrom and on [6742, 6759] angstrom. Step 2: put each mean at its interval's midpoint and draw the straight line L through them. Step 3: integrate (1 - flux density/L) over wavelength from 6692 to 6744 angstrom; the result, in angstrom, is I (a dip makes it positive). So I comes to -0.94 angstrom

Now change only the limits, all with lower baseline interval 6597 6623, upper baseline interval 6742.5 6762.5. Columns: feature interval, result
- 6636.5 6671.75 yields 0.44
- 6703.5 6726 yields -0.18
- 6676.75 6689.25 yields 0.00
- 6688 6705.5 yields 0.08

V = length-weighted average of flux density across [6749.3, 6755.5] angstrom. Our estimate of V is 12.5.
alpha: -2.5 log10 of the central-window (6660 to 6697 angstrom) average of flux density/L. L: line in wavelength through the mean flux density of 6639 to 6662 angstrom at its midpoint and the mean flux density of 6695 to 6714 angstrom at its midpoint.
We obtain 0.01 mag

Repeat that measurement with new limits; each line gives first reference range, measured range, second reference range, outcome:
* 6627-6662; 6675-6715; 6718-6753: 0.00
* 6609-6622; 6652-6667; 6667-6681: -0.02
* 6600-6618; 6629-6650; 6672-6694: 0.04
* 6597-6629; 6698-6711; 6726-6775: -0.03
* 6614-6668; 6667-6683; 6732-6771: 0.00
